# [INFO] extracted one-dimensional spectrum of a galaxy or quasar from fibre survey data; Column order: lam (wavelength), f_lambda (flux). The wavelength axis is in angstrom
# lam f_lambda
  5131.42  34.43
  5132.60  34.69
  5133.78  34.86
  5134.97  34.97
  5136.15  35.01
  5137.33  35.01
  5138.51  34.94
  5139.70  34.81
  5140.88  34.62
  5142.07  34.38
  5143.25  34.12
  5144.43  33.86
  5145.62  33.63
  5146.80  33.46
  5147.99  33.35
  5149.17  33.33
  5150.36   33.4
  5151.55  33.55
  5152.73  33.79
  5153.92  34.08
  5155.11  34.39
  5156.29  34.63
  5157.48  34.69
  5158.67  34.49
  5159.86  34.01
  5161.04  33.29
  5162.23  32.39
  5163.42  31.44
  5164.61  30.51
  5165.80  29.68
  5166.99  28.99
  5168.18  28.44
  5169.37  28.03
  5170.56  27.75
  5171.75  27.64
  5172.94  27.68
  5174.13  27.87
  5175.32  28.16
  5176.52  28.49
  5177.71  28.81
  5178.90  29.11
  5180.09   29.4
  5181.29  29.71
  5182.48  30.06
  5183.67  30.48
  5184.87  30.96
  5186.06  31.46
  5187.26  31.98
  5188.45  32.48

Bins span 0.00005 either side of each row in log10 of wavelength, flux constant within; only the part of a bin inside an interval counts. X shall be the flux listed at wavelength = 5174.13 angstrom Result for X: 27.87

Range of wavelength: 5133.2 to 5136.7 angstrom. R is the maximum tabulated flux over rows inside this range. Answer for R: 35.01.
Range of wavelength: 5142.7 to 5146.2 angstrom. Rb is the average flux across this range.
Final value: 33.9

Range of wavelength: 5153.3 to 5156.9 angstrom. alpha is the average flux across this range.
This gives 34.3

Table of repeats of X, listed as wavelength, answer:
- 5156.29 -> 34.63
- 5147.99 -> 33.35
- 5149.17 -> 33.33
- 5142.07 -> 34.38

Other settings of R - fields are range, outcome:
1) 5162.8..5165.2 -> 31.44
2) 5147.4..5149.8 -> 33.35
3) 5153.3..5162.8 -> 34.69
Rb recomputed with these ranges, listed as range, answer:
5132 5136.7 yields 34.9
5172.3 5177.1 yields 28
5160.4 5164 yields 32.5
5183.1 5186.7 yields 30.9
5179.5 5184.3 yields 29.9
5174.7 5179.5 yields 28.6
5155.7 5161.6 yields 34.3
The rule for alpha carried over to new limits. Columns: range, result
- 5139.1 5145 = 34.4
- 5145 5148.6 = 33.5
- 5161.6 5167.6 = 30.6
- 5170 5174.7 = 27.8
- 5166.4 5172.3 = 28.2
